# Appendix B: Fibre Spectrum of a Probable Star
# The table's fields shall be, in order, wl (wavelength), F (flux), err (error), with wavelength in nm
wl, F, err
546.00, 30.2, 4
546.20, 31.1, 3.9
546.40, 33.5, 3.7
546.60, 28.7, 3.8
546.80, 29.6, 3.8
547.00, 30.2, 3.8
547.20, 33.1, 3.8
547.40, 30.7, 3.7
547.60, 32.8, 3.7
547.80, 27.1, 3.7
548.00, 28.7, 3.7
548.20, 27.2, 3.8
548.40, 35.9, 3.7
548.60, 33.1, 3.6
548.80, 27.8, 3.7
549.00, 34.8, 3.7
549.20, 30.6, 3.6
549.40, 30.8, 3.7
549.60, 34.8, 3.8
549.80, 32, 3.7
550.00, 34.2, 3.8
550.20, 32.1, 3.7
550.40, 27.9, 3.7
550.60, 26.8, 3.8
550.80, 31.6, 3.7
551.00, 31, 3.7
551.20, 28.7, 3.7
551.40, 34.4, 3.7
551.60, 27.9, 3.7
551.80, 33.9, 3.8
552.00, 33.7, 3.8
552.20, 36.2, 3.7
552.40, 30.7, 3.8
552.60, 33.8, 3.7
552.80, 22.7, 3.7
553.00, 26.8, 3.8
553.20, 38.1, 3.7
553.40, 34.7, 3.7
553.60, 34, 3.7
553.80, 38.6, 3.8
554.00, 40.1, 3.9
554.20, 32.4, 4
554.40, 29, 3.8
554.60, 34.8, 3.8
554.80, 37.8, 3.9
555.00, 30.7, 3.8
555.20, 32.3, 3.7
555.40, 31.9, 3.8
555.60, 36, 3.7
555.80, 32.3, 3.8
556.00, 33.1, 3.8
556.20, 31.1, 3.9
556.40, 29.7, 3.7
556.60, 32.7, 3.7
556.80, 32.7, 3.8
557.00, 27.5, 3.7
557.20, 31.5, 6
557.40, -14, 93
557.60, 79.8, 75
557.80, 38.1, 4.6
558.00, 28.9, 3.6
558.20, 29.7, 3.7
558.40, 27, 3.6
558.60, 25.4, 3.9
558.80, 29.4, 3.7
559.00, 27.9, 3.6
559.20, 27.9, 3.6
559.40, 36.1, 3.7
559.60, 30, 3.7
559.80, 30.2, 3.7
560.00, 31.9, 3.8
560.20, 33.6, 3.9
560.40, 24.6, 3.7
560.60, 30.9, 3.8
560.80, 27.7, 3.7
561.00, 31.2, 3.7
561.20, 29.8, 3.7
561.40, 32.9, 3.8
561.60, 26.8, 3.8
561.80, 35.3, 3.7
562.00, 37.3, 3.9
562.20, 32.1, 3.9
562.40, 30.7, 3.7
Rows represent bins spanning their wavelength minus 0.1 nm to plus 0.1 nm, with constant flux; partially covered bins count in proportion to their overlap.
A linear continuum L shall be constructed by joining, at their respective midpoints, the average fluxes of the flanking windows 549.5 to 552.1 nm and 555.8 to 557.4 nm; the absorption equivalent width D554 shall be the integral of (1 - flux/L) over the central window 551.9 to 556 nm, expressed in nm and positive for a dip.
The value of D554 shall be -0.49 nm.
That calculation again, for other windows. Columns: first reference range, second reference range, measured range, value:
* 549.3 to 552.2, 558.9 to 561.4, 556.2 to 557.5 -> 0.29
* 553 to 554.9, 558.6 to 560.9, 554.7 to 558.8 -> 0.11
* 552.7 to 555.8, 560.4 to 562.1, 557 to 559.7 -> 0.13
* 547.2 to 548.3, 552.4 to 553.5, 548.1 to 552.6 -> -0.19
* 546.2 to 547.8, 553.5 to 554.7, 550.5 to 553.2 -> 0.22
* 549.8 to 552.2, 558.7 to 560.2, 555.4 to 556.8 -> -0.07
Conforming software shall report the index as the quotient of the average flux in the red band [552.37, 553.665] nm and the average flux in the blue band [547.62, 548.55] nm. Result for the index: 1.04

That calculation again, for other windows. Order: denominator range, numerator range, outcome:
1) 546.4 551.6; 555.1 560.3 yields 1.01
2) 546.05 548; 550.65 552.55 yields 1.04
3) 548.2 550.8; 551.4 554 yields 1.04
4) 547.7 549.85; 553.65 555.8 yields 1.10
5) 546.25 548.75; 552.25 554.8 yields 1.08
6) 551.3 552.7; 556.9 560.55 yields 0.92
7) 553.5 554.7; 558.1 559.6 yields 0.84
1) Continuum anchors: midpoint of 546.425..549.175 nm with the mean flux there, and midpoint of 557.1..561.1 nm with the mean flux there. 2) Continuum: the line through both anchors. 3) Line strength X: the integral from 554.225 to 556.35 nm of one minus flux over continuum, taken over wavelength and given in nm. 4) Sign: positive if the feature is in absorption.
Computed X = -0.16 nm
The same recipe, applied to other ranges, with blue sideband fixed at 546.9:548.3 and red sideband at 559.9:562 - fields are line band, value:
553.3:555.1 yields -0.255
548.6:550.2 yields -0.113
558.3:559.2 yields 0.093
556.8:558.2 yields -0.058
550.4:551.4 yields 0.011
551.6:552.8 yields -0.080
